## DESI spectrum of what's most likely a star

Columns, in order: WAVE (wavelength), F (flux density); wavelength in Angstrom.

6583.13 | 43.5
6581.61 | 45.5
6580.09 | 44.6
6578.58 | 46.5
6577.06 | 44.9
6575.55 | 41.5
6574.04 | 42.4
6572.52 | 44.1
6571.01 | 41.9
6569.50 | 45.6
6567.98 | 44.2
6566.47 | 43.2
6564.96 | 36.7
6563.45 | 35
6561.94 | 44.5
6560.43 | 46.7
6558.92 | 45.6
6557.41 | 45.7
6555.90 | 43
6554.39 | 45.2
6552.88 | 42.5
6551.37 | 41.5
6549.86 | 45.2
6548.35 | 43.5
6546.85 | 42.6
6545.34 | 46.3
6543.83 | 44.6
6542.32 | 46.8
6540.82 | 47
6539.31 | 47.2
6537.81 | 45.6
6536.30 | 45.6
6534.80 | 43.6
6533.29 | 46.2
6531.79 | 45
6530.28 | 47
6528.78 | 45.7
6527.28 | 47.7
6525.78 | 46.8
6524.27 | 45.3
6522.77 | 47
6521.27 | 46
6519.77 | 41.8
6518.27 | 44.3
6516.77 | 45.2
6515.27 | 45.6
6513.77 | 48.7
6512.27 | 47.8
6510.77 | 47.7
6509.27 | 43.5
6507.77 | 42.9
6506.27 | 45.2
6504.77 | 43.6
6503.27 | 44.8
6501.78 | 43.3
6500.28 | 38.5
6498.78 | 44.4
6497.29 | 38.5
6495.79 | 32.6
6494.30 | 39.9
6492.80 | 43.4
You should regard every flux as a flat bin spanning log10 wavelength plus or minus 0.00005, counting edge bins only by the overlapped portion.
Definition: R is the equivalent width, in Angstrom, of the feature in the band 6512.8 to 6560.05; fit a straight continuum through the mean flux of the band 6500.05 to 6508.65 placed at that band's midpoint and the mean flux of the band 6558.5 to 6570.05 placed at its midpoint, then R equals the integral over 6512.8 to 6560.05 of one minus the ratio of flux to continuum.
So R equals -2.64 Angstrom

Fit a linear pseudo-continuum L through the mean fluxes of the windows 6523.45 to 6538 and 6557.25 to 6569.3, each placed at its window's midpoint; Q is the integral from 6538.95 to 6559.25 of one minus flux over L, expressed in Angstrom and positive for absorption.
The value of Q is -0.3 Angstrom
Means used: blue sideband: 45.9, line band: 44.7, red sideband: 42.7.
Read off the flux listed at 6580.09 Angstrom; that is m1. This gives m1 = 44.6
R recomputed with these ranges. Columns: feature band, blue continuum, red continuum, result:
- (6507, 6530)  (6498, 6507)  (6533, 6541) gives -0.7 Angstrom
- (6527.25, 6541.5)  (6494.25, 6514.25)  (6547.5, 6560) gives -0.8 Angstrom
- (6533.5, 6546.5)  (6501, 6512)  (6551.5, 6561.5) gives -0.3 Angstrom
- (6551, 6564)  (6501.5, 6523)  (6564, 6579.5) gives 0.0 Angstrom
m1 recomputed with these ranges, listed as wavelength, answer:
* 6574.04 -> 42.4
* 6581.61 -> 45.5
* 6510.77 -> 47.7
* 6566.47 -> 43.2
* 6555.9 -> 43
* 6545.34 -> 46.3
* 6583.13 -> 43.5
